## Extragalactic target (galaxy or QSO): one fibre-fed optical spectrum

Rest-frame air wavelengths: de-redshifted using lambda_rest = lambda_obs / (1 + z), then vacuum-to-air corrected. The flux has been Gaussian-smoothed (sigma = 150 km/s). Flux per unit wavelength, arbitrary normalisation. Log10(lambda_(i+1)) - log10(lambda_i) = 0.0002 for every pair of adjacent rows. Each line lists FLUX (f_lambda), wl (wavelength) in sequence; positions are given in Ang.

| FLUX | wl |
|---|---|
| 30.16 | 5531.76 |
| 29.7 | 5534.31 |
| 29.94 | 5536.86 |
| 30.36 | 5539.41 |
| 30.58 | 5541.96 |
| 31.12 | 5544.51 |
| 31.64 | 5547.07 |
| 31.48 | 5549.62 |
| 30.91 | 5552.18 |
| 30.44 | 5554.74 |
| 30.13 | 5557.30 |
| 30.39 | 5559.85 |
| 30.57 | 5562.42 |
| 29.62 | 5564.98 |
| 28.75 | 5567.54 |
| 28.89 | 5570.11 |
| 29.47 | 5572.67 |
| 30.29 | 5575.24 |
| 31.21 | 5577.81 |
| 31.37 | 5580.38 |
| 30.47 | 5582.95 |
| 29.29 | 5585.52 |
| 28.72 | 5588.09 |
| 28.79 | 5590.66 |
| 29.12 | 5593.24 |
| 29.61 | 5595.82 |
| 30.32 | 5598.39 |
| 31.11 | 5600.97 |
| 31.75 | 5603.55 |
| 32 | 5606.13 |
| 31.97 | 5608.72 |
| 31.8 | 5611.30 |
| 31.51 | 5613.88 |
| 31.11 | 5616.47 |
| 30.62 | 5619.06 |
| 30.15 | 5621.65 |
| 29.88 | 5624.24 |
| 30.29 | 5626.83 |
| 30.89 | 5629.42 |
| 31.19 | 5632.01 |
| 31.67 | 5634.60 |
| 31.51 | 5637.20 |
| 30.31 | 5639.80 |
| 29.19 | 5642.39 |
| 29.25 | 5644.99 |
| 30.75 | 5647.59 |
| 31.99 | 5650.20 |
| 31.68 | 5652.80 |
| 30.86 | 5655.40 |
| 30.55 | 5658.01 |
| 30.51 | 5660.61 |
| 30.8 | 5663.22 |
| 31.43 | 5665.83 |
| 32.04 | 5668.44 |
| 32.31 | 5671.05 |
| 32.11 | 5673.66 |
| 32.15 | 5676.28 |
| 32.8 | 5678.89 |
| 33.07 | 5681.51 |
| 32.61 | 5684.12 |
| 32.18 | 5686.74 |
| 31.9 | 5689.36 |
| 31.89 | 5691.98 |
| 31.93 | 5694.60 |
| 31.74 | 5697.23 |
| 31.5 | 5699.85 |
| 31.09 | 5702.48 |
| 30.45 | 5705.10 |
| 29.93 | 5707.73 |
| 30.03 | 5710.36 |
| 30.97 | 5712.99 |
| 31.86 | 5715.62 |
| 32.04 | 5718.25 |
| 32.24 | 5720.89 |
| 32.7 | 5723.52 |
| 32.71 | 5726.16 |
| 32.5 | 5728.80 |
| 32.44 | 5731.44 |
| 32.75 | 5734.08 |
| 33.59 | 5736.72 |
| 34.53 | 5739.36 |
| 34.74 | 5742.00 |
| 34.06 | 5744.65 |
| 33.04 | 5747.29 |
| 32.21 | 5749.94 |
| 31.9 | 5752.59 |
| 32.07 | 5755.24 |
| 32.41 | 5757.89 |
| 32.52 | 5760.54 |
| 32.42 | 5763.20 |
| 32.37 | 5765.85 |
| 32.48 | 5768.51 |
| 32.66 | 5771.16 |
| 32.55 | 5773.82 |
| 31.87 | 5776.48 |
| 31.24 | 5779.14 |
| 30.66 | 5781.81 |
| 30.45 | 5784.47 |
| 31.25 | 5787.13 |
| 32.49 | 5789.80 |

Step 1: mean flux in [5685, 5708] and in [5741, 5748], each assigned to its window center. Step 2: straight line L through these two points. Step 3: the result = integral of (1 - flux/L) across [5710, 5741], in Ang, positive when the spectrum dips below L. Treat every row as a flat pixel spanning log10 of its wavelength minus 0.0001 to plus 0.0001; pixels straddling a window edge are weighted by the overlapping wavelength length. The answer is 0.5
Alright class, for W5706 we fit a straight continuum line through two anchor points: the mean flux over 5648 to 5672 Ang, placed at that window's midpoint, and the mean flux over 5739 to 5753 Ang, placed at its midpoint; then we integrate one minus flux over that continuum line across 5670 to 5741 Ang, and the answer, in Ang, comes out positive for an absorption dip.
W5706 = 0.75 Ang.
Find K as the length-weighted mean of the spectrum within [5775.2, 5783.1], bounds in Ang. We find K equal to 31.2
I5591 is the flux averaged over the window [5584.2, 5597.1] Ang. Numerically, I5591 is 29.1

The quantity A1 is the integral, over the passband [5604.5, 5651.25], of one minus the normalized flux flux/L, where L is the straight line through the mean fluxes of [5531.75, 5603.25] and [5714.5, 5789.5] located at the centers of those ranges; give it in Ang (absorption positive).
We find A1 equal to 0.0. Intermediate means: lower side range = 30.2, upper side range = 32.4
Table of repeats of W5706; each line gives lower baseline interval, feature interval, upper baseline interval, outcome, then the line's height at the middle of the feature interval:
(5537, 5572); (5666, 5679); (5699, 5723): -0.5 Ang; 31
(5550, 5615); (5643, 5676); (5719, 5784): 0.2 Ang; 31.4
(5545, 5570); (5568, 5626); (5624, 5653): 0.3 Ang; 30.5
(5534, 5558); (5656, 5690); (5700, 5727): -0.7 Ang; 31.2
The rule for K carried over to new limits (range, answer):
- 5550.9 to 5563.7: 30.5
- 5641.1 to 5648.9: 29.7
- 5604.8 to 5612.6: 31.9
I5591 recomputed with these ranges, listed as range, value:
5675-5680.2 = 32.5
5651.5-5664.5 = 30.9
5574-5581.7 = 30.9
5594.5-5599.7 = 30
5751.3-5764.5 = 32.3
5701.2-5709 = 30.5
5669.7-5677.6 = 32.2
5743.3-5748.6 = 33.6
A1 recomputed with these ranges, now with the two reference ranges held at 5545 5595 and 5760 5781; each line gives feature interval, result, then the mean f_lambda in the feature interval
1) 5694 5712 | 0.33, 30.9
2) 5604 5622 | -0.50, 31.4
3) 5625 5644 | 0.06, 30.7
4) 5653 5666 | 0.08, 30.9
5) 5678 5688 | -0.44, 32.7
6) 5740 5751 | -0.58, 33.6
